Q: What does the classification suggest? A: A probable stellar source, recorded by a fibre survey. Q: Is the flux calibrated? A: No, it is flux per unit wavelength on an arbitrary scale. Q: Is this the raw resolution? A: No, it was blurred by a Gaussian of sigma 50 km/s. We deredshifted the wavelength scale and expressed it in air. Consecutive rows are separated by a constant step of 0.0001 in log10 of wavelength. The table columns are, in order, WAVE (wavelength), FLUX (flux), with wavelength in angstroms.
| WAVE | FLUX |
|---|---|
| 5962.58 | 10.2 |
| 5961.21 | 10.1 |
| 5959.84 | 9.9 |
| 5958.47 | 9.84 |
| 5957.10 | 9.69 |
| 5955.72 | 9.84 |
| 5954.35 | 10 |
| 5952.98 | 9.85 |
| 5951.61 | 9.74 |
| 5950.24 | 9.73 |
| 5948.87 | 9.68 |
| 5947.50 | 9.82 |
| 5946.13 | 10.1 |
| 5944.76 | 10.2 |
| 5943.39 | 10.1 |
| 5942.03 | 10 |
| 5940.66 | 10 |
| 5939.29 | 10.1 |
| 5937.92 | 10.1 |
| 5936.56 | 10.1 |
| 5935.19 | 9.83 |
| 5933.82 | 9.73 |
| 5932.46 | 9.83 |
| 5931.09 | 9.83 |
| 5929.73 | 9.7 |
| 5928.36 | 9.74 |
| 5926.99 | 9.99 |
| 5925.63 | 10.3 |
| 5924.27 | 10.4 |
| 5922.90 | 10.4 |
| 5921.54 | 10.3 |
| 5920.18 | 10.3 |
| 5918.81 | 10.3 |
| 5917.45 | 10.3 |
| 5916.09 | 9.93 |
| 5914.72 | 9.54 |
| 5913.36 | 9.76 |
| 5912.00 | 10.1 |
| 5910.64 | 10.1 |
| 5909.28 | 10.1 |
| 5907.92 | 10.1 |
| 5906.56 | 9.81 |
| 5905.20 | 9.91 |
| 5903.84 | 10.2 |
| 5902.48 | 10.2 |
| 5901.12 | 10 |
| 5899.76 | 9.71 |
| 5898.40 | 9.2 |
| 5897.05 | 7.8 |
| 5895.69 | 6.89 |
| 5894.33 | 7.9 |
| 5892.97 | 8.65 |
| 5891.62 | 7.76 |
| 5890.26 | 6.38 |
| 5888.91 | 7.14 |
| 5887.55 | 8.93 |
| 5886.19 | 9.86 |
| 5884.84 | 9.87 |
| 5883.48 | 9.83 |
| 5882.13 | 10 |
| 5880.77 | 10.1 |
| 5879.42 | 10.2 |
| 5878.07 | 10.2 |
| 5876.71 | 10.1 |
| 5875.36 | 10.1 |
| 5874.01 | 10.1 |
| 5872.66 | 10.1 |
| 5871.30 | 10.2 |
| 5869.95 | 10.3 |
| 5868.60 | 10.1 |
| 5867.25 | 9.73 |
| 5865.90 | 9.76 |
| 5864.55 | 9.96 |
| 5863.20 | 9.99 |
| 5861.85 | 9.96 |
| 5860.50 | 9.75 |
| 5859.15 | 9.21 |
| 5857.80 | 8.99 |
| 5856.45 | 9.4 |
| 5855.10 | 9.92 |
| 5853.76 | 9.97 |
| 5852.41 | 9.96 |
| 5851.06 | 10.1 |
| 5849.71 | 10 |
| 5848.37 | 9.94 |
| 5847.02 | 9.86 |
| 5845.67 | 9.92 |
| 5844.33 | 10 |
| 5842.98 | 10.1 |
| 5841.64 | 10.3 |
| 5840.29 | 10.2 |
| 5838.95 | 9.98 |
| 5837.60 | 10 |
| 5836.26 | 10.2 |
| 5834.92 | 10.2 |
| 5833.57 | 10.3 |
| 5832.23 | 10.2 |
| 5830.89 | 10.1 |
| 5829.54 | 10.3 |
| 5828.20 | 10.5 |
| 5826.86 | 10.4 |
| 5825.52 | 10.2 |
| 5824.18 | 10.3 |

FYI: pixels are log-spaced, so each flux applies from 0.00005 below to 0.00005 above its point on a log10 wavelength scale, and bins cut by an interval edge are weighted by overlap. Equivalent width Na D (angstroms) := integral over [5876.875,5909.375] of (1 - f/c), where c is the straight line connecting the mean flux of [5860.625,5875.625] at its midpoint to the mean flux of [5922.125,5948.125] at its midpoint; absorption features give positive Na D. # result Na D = 2.7 angstroms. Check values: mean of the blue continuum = 10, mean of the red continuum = 10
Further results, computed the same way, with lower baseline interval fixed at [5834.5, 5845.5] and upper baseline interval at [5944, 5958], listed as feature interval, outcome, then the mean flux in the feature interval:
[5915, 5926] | -0.35 angstroms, 10.2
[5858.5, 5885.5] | 0.18 angstroms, 9.98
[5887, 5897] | 2.34 angstroms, 7.65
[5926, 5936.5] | 0.07 angstroms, 9.83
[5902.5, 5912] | -0.09 angstroms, 10.1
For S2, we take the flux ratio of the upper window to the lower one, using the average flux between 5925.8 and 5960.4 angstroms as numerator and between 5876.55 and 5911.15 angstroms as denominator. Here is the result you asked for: 1.07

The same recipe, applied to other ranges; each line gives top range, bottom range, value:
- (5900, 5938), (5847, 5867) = 1.03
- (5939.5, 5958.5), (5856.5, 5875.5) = 1.01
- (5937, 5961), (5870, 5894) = 1.06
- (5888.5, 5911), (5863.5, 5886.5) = 0.89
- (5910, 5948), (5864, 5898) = 1.08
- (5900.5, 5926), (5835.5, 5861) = 1.02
